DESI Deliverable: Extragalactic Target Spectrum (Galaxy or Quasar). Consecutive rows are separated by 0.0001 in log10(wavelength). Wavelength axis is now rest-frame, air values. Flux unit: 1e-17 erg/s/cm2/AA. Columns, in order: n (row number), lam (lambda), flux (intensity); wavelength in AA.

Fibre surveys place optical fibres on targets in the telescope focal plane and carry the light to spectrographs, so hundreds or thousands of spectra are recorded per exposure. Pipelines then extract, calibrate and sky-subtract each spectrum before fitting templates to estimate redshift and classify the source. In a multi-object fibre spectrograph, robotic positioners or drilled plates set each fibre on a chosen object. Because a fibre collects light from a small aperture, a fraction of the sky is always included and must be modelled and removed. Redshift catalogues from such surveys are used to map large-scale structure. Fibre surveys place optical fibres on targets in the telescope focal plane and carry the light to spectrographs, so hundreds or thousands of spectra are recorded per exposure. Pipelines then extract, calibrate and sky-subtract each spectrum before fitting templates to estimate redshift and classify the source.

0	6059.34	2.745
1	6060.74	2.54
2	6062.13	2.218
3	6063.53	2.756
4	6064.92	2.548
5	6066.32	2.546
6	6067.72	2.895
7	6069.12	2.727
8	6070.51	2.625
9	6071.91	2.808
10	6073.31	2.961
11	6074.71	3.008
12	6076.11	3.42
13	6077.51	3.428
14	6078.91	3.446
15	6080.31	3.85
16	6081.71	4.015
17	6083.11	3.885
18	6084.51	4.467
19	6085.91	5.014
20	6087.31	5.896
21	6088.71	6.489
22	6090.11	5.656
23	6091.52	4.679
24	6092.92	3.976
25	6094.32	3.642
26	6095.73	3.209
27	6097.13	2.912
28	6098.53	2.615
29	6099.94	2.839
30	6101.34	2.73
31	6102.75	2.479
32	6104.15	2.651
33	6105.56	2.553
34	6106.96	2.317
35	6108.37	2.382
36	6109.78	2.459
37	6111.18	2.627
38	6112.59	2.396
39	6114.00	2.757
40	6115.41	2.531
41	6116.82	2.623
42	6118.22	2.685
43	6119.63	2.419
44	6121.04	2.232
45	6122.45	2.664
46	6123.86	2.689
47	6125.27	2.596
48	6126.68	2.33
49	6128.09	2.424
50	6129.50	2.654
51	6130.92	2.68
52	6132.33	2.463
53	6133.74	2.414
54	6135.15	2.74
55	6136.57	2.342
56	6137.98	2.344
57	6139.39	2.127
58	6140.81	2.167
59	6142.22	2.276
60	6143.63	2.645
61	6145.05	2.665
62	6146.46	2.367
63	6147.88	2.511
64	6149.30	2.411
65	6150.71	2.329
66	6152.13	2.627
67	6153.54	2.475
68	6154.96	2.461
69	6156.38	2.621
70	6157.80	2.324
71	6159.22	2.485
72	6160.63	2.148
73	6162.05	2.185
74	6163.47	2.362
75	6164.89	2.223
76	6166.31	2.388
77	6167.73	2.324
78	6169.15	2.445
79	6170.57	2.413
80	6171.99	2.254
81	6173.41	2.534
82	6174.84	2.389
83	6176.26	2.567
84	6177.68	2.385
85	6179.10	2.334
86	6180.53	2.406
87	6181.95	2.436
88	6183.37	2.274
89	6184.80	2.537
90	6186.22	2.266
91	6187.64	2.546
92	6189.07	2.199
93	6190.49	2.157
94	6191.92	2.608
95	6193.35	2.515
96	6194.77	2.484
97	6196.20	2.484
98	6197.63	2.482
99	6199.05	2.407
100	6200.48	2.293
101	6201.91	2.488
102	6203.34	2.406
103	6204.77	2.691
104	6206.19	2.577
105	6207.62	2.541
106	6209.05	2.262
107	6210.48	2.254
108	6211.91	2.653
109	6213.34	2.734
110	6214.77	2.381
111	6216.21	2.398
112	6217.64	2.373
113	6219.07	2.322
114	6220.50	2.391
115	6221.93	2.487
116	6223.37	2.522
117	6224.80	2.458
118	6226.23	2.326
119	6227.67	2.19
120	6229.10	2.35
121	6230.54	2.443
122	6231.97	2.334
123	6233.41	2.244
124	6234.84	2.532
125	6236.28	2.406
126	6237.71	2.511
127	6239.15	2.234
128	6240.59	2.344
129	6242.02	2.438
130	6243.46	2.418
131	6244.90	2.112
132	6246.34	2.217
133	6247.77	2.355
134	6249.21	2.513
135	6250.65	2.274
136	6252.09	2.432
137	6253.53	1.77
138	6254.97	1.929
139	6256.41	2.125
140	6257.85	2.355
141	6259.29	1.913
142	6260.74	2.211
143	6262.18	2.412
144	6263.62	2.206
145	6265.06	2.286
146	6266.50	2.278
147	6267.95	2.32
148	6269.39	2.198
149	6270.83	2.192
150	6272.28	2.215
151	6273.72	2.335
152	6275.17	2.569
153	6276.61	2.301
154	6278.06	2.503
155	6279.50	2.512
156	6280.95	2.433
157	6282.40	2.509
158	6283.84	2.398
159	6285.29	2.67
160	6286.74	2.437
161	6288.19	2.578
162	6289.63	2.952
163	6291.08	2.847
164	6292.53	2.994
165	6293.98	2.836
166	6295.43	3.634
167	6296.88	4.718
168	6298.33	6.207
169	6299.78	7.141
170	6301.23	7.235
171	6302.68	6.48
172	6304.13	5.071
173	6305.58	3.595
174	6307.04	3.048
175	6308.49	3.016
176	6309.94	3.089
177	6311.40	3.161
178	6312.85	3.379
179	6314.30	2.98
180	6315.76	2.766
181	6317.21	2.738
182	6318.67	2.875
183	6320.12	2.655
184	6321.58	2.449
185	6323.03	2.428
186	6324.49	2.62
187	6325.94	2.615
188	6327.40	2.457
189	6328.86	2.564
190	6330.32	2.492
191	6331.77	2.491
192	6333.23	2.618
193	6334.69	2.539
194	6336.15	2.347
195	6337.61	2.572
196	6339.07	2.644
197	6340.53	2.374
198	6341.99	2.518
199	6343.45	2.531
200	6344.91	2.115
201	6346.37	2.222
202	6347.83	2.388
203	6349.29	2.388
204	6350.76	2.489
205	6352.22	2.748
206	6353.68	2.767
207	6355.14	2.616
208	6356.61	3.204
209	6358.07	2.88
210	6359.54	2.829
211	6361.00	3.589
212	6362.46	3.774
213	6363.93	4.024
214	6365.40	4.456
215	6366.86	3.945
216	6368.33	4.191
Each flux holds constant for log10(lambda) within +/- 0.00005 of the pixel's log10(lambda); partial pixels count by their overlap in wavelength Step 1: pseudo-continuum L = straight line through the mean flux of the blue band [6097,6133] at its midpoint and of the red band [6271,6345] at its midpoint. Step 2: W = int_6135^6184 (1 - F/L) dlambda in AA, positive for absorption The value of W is 5.2 AA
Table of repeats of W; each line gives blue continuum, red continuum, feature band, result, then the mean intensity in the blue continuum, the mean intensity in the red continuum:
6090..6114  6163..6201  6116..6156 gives 3.8 AA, 2.99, 2.4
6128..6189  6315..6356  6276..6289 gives 0.1 AA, 2.42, 2.54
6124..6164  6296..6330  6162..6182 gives 2.0 AA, 2.44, 3.69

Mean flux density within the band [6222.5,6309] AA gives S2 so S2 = 2.82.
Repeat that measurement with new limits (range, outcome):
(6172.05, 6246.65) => 2.41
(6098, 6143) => 2.51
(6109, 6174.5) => 2.45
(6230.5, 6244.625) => 2.38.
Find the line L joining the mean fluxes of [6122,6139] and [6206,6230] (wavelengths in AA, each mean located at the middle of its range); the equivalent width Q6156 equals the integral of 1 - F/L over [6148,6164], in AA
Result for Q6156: 0.5 AA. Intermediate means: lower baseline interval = 2.52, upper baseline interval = 2.42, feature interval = 2.41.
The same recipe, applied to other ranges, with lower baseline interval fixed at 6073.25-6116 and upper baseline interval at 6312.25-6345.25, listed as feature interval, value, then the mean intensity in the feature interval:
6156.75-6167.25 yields 3.0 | 2.31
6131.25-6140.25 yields 2.5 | 2.41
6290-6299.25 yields -4.0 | 3.91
